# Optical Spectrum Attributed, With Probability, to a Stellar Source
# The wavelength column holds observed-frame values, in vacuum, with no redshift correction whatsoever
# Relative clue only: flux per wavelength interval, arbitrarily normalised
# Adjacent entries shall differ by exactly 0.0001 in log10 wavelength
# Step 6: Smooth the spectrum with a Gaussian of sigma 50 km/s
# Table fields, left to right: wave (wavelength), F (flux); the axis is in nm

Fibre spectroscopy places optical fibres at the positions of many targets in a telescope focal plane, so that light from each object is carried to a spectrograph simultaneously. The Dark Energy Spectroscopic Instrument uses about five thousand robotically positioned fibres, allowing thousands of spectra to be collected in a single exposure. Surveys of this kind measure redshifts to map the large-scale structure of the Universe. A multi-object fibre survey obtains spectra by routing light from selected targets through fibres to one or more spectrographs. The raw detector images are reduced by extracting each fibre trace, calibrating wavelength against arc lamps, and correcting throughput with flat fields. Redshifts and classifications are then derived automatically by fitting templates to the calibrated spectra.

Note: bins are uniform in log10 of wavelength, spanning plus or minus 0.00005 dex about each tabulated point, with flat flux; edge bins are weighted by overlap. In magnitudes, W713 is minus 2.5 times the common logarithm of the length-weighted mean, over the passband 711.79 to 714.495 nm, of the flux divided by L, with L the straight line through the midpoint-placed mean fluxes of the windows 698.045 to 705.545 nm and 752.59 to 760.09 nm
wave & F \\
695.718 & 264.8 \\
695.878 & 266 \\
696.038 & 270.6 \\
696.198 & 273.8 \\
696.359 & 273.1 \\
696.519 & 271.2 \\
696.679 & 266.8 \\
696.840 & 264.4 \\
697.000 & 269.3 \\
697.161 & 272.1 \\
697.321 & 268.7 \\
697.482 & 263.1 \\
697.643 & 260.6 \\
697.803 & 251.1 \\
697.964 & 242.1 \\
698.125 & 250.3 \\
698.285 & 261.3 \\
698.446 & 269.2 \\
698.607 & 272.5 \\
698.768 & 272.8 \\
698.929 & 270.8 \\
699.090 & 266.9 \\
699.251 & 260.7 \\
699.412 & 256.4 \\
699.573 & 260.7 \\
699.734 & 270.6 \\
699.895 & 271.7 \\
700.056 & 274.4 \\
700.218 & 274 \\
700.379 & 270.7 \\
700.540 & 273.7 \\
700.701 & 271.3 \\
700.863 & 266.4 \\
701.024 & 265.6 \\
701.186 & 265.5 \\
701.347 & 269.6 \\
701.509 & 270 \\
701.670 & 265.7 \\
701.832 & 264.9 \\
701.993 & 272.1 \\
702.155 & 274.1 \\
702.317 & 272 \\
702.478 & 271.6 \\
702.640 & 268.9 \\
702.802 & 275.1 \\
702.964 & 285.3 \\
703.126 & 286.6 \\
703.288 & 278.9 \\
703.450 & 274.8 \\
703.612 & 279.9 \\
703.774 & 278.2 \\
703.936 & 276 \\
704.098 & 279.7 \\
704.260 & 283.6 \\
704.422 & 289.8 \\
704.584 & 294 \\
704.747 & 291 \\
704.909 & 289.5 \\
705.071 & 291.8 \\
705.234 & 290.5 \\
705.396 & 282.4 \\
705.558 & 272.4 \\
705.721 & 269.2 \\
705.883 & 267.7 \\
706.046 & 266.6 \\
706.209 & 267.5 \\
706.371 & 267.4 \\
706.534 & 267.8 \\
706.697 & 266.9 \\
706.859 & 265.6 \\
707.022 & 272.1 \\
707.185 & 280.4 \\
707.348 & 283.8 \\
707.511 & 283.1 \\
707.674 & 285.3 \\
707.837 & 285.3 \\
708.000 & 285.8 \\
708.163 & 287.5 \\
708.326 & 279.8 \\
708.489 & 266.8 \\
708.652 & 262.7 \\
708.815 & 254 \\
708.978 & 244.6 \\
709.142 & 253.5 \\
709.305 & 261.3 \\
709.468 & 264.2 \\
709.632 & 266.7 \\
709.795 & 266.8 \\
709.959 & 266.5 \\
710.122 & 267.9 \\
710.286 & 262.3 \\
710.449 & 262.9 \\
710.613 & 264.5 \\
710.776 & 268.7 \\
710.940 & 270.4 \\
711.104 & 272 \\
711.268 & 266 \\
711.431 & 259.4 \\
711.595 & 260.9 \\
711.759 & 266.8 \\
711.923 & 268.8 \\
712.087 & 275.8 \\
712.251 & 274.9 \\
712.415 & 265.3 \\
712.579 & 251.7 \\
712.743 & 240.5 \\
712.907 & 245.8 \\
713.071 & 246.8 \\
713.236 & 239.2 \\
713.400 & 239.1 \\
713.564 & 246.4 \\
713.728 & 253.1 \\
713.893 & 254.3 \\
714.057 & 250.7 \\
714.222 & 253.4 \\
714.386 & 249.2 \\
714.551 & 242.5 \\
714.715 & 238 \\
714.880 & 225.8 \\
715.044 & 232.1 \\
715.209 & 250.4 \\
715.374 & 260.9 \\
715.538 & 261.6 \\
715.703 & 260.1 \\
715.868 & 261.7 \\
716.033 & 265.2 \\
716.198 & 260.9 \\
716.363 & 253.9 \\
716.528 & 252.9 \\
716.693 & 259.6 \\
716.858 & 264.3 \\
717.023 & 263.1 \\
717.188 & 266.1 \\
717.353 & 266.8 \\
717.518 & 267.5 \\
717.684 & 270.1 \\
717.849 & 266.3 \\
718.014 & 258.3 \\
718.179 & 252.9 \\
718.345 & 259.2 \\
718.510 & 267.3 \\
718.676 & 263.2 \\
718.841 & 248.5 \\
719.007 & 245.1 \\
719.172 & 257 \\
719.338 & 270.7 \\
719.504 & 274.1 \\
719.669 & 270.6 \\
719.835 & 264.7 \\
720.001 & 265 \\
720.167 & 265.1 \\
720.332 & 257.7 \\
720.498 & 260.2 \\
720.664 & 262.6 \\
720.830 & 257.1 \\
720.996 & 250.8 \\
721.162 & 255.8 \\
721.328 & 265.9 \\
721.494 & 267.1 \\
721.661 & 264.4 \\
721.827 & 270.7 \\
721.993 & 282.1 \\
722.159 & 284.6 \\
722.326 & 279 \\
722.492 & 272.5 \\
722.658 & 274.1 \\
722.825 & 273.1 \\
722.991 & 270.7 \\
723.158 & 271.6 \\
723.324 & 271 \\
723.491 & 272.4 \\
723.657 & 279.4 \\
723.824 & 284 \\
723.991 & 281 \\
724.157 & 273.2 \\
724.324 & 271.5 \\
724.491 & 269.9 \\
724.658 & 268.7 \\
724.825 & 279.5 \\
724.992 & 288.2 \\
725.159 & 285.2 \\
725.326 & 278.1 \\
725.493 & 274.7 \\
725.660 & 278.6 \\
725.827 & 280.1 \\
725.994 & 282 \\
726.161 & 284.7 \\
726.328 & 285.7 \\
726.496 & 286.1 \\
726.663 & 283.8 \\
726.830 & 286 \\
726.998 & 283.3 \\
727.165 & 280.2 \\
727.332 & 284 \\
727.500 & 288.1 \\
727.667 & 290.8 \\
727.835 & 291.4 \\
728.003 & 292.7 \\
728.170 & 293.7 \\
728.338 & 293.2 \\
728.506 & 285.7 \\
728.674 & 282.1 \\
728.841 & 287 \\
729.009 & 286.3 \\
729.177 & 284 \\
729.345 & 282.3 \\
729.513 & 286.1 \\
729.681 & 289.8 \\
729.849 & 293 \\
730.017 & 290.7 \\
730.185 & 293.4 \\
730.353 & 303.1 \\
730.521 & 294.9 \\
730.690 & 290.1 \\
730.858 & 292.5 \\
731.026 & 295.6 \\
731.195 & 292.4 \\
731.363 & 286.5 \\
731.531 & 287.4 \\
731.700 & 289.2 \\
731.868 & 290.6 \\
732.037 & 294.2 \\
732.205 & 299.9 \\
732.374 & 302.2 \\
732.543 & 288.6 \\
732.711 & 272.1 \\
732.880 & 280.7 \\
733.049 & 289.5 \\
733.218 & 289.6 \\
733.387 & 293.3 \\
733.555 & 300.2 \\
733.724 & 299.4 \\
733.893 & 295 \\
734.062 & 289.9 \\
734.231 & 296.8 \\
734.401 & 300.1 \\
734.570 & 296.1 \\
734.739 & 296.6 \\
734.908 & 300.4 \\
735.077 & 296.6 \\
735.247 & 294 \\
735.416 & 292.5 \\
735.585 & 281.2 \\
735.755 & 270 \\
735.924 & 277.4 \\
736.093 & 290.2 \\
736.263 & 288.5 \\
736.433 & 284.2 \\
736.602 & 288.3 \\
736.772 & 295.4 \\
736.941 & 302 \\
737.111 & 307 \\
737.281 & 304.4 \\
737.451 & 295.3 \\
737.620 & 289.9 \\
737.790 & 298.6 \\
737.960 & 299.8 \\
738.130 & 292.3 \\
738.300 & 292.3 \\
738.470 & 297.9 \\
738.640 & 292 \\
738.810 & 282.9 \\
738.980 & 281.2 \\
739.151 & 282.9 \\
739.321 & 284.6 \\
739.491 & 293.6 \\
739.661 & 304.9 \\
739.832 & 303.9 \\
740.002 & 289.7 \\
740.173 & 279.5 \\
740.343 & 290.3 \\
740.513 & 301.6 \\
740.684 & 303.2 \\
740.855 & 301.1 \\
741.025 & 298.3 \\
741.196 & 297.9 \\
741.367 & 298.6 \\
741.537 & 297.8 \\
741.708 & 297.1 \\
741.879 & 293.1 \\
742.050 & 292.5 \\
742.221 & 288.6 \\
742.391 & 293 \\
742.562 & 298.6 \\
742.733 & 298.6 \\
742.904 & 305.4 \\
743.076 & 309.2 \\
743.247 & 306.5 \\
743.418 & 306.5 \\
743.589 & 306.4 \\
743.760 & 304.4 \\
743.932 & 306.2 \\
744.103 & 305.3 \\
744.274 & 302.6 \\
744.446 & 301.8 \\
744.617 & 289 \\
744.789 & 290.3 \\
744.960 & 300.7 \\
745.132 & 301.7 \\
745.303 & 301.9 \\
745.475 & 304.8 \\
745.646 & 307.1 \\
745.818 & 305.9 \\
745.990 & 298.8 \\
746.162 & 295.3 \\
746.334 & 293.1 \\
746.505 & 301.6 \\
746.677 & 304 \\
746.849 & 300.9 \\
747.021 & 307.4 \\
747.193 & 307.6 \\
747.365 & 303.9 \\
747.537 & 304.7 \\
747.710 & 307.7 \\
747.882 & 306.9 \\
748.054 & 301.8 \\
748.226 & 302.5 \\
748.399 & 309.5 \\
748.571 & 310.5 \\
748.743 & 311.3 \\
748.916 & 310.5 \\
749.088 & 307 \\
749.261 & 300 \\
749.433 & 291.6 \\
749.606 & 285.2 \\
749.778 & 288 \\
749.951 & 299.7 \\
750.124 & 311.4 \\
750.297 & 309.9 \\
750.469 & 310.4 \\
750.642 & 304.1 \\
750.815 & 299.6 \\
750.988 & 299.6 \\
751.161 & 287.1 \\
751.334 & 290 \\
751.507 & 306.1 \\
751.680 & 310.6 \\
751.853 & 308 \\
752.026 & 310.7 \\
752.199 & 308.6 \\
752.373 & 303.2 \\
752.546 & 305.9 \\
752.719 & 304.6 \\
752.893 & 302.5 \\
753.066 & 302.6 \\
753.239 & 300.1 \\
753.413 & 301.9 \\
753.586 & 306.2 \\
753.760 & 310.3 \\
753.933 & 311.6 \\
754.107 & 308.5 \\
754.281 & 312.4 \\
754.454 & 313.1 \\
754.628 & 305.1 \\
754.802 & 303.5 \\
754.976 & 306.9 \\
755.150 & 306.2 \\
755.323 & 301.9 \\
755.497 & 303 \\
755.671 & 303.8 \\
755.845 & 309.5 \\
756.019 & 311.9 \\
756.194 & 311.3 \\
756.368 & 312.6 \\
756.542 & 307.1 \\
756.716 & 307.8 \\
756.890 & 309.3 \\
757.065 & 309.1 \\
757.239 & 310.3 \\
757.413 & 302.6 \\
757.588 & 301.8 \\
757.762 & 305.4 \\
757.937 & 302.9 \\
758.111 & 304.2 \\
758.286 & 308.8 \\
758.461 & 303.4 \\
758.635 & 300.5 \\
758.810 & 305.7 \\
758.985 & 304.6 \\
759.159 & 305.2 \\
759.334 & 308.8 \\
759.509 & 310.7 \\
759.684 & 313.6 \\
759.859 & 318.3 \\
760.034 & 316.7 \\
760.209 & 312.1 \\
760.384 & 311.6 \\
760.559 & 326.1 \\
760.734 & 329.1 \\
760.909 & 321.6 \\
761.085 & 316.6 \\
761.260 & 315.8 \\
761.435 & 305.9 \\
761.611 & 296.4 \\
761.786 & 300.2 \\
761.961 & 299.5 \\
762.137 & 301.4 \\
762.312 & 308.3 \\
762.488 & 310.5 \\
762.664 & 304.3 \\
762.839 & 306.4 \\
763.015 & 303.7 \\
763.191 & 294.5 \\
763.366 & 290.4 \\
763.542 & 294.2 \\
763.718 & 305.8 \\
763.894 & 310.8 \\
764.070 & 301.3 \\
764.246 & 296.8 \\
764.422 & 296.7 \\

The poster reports 0.11 mag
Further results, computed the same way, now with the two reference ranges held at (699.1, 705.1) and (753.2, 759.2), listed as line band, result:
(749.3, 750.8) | 0.01 mag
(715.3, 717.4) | 0.09 mag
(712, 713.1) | 0.09 mag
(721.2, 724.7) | 0.05 mag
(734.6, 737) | 0.02 mag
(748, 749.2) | -0.02 mag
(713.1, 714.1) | 0.14 mag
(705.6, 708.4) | 0.01 mag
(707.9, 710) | 0.05 mag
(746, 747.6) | 0.00 mag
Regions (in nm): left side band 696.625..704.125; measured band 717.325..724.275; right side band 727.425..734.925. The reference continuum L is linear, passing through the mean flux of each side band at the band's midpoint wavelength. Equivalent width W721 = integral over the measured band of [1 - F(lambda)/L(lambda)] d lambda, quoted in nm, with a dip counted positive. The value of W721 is 0.41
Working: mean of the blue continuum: 269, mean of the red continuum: 291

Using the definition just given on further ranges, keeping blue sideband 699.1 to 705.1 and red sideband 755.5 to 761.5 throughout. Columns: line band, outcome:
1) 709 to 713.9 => 0.357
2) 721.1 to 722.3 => 0.067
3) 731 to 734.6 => 0.021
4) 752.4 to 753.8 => 0.012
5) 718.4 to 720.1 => 0.135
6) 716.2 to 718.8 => 0.205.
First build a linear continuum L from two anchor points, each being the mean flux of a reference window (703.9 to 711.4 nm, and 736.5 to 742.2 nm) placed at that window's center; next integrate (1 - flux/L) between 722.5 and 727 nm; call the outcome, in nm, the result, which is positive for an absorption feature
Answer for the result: 0.10 nm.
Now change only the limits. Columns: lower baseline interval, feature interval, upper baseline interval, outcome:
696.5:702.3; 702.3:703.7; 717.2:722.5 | -0.059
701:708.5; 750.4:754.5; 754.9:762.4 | 0.002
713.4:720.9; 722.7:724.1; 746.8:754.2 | -0.048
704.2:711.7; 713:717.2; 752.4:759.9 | 0.389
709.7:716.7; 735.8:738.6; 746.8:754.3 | -0.063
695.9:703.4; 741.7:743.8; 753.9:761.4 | -0.007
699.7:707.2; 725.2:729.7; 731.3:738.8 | 0.048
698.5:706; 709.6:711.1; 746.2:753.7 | 0.069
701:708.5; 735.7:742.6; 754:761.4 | 0.112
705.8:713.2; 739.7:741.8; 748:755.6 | -0.017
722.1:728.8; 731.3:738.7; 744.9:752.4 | -0.064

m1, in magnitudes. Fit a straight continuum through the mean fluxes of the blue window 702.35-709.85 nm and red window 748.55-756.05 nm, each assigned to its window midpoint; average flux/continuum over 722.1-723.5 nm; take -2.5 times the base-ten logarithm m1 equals 0.045 mag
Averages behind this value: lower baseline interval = 275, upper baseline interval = 304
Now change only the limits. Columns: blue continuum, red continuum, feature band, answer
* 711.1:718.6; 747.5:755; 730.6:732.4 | -0.05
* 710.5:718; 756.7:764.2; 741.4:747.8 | -0.04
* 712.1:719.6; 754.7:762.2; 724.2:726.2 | -0.04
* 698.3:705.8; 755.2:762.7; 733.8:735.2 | -0.01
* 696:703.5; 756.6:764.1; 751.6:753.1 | -0.01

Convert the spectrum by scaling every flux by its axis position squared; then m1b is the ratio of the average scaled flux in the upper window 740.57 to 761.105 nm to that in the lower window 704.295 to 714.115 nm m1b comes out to 1.28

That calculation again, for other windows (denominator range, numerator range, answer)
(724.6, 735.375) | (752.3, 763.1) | 1.15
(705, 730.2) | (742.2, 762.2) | 1.25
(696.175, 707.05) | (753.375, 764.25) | 1.32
